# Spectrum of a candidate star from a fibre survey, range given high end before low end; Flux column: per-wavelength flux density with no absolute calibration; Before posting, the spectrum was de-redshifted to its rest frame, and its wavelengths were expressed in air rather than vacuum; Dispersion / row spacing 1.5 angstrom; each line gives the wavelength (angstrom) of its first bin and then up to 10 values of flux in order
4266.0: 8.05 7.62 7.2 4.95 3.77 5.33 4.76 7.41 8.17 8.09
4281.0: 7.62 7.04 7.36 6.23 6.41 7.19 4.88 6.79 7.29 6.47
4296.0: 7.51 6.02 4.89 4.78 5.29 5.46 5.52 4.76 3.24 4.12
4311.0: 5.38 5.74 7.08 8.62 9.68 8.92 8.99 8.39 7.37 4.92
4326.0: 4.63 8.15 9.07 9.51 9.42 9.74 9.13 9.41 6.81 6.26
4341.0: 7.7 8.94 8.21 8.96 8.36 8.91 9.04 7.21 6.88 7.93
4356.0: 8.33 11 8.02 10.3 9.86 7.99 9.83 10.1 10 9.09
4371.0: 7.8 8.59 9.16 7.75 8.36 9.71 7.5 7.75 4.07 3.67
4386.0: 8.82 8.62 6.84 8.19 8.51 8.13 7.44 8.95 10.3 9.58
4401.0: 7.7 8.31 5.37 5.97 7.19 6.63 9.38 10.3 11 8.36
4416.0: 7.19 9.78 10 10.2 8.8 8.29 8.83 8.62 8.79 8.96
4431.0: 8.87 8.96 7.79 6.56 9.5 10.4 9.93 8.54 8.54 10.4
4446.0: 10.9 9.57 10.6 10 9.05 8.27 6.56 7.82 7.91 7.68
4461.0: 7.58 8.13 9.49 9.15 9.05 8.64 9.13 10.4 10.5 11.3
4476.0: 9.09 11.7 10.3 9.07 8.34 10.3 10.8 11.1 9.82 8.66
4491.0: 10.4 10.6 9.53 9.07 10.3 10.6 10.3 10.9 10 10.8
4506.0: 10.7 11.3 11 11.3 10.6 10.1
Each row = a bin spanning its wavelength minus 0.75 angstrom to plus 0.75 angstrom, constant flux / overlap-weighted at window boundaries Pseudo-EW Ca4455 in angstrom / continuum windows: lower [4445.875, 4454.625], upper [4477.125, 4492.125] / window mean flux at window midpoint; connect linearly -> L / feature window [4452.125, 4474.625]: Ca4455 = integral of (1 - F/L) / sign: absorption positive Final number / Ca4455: 2.3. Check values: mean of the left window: 9.51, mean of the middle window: 8.71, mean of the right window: 10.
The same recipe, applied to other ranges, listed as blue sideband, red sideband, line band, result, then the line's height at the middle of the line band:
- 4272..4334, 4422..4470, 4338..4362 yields -3.1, 7.42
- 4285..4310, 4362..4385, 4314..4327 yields -2.5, 6.46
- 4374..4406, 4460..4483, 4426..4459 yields -0.3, 8.84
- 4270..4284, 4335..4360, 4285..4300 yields 1.1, 6.84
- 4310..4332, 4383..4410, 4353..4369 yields -3.4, 7.62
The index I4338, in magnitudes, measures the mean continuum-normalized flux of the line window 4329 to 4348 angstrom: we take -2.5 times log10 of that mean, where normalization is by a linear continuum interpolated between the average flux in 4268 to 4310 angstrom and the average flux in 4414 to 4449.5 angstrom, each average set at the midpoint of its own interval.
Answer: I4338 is -0.20 mag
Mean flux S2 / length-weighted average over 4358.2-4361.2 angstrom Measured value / 9.17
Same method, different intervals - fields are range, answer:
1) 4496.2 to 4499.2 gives 10.4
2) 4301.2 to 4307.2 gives 5.26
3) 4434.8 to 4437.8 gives 8.09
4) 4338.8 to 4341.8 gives 7.02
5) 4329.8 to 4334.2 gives 9.56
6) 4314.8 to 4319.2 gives 9.08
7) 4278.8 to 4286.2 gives 7.27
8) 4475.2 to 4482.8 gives 9.71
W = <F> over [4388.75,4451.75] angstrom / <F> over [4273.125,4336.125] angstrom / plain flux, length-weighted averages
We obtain 1.28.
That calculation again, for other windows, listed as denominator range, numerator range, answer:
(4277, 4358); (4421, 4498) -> 1.27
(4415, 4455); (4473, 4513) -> 1.14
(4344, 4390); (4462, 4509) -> 1.20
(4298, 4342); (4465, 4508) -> 1.44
